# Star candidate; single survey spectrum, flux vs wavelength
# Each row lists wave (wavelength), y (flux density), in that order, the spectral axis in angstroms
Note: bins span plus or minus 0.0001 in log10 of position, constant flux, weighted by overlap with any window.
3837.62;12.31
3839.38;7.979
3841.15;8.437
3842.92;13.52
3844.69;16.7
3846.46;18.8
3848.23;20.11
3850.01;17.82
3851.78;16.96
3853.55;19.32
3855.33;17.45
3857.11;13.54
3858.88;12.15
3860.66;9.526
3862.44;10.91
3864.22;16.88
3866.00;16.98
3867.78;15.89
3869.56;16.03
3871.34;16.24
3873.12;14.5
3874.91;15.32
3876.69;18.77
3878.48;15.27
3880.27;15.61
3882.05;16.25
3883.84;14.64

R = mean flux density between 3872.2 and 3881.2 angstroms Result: 15.9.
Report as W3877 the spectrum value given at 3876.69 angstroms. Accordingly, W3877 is 18.77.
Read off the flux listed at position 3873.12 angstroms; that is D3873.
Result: 14.5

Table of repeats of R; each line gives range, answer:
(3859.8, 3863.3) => 10.2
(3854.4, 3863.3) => 12.7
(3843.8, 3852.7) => 18.1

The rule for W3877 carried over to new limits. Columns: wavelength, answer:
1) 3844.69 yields 16.7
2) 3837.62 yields 12.31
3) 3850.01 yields 17.82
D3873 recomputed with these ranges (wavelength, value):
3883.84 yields 14.64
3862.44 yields 10.91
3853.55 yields 19.32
